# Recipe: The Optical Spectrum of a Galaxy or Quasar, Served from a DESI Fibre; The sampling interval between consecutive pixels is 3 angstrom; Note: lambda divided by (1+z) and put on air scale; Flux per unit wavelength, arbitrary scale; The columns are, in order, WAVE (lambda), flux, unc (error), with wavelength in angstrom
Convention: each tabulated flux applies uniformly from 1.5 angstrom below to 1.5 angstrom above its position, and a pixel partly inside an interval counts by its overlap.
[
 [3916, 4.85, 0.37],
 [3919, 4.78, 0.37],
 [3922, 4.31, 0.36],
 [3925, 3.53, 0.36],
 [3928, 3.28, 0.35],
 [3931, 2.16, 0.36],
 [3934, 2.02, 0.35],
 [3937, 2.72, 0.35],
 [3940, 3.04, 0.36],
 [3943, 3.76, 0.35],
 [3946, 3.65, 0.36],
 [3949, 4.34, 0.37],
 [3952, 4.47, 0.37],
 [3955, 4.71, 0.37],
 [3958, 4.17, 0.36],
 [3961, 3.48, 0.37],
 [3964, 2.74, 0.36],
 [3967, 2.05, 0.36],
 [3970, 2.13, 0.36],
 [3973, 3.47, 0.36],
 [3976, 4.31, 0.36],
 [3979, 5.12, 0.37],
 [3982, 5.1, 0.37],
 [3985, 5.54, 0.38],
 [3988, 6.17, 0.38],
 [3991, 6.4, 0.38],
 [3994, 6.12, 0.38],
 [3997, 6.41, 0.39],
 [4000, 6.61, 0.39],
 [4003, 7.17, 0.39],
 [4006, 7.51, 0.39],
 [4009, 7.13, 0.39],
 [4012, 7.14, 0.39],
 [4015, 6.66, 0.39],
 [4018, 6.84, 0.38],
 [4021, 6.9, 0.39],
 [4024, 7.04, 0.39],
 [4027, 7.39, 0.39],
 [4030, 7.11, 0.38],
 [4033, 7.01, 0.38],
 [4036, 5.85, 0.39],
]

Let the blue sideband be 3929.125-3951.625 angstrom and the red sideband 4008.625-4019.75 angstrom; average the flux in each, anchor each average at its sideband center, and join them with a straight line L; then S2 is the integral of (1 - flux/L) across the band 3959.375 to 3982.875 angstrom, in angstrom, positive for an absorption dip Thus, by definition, 6.3 angstrom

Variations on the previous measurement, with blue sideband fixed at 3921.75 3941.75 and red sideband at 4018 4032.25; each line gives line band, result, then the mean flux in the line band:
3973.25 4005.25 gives -1.8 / 5.84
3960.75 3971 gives 4.4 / 2.52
